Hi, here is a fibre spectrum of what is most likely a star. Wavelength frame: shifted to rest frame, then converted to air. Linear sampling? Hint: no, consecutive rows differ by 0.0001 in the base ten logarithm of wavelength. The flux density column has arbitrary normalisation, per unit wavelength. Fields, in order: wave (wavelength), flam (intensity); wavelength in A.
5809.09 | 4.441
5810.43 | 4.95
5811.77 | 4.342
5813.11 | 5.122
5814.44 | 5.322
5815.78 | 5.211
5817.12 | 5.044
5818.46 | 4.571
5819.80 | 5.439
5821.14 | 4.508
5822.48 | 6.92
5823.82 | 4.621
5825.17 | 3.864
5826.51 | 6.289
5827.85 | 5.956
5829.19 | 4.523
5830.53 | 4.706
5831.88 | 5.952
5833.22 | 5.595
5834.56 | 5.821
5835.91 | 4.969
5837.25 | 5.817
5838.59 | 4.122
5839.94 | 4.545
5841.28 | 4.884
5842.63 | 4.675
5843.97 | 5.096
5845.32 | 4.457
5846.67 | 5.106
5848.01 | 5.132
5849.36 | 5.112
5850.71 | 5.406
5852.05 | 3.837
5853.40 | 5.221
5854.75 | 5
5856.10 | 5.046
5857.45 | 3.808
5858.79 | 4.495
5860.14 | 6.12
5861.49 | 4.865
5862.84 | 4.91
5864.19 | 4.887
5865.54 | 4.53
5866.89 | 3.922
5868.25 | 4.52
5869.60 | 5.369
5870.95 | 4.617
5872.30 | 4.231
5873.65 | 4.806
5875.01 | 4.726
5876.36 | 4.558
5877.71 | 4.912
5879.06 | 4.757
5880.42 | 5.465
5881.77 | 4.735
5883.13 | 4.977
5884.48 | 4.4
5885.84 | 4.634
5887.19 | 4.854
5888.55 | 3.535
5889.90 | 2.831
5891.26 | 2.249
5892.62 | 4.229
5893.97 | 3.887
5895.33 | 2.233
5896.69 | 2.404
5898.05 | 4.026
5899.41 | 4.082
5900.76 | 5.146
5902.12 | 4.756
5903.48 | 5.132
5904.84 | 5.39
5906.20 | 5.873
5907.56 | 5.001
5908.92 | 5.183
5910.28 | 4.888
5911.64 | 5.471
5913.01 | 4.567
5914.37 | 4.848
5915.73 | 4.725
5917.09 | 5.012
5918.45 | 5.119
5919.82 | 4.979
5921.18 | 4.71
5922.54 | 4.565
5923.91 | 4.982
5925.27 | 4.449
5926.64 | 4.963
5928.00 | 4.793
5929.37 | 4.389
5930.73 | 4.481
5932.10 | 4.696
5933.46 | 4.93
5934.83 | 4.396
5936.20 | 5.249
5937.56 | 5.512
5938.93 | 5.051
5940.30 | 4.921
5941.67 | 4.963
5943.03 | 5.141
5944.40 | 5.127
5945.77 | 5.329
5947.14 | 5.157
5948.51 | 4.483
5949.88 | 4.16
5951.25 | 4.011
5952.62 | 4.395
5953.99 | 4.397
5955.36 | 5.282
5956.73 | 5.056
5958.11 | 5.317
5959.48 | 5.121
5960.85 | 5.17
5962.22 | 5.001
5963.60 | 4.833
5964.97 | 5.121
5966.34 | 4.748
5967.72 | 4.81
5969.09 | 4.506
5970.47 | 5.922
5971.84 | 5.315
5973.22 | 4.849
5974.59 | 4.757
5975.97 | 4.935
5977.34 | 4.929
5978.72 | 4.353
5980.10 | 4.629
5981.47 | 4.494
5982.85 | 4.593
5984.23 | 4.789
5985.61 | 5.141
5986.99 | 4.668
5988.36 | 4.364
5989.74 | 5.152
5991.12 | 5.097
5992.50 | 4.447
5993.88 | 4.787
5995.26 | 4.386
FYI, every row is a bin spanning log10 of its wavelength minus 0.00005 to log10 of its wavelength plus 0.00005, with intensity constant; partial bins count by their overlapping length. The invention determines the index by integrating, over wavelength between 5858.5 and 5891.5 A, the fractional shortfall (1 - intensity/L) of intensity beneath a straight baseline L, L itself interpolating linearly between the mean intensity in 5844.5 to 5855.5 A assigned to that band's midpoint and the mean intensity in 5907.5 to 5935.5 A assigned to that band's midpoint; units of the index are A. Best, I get 2.0 A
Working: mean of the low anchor 4.91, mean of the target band 4.59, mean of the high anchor 4.81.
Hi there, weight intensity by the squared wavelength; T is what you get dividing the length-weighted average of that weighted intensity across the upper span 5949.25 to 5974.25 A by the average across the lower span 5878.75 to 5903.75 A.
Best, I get 1.22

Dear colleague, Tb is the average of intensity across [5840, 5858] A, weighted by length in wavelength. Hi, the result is 4.83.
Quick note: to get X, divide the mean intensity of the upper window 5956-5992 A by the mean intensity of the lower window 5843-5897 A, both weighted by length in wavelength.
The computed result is 1.1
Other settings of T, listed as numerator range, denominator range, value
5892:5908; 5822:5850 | 0.86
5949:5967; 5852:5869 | 1.05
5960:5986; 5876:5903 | 1.22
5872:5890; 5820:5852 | 0.91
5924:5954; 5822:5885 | 1.00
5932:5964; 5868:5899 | 1.19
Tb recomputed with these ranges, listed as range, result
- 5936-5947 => 5.16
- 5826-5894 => 4.77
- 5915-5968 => 4.86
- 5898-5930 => 4.89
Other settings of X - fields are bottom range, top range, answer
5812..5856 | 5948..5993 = 0.95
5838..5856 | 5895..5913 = 0.96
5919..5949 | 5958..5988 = 1.00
